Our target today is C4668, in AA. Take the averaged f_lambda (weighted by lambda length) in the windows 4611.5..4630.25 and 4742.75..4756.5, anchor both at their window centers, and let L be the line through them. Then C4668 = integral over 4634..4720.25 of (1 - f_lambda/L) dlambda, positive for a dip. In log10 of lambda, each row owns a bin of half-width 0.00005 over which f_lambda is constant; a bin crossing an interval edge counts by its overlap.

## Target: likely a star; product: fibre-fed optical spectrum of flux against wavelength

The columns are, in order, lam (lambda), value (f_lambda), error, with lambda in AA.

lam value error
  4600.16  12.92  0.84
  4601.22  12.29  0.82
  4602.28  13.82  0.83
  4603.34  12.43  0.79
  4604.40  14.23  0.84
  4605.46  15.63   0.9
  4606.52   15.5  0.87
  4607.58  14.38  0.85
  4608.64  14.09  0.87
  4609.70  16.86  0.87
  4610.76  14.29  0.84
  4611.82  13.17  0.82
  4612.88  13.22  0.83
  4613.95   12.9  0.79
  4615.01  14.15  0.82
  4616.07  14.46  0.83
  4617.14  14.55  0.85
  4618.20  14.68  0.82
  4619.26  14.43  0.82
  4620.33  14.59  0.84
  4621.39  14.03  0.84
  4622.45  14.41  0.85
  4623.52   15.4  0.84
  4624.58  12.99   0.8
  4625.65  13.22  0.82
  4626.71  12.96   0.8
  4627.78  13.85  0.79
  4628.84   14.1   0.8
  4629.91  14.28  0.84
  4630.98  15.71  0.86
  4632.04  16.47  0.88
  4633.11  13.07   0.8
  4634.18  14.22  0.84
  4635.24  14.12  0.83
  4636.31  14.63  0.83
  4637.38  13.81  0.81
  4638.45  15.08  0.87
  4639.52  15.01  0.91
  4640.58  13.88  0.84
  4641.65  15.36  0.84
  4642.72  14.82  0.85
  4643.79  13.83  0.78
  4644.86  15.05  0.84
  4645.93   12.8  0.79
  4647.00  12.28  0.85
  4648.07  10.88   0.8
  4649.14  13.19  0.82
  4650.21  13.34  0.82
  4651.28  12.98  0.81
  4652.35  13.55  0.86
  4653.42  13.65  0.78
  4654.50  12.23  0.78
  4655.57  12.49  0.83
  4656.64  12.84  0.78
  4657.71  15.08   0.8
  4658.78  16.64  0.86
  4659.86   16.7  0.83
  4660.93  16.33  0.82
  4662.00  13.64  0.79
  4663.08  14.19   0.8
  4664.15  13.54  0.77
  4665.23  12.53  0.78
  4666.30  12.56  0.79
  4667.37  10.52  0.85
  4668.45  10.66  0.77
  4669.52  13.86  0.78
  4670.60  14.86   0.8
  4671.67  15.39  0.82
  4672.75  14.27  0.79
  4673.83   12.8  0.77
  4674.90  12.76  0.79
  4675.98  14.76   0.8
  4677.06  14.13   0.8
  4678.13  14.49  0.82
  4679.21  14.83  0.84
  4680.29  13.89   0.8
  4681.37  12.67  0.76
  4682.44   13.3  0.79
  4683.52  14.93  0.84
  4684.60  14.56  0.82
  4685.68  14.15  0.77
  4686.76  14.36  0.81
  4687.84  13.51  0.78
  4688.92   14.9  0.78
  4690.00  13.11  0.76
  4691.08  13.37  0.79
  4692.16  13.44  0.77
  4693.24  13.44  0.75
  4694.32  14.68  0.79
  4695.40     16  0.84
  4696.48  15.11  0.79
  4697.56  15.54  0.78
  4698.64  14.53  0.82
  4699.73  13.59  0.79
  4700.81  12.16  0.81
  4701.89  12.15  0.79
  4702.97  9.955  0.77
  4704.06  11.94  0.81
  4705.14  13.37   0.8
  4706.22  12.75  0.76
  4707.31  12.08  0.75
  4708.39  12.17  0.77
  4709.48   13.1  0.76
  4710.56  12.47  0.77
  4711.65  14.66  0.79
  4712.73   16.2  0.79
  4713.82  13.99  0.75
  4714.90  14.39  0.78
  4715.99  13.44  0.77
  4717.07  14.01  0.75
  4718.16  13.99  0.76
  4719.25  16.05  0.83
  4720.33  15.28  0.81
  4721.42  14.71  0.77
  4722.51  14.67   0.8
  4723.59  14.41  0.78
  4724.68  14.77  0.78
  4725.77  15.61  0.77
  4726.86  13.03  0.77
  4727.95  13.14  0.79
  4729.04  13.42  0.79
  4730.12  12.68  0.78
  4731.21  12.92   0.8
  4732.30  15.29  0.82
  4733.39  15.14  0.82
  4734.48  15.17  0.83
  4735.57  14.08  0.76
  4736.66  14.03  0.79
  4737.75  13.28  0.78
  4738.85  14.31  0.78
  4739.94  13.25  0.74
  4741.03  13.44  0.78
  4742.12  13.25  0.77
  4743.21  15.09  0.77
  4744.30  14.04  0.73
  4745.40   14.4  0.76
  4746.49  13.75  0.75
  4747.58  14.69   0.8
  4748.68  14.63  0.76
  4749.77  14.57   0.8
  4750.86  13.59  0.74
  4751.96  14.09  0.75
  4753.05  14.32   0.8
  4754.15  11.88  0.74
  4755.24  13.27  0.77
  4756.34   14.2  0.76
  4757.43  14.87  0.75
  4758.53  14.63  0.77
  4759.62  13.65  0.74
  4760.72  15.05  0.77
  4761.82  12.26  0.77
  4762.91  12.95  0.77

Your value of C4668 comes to 1.3 AA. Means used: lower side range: 14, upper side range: 14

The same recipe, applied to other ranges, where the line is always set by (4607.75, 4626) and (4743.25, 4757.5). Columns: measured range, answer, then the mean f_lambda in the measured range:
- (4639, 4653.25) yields 0.57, 13.6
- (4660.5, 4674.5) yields 0.70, 13.4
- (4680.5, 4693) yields 0.25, 13.8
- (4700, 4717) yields 1.28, 13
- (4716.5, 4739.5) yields -0.35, 14.3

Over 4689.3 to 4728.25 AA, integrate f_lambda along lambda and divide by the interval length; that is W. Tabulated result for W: 13.8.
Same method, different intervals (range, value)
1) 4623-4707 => 13.8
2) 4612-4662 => 14.1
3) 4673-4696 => 14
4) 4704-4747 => 14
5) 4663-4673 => 13.2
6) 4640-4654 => 13.5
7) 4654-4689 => 13.9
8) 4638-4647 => 14.3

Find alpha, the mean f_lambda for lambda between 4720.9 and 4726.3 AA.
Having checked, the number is 14.8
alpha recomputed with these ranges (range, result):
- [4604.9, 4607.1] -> 15.5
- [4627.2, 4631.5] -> 14.4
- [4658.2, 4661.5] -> 16.5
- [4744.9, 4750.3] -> 14.4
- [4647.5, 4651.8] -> 12.6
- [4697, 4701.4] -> 13.9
